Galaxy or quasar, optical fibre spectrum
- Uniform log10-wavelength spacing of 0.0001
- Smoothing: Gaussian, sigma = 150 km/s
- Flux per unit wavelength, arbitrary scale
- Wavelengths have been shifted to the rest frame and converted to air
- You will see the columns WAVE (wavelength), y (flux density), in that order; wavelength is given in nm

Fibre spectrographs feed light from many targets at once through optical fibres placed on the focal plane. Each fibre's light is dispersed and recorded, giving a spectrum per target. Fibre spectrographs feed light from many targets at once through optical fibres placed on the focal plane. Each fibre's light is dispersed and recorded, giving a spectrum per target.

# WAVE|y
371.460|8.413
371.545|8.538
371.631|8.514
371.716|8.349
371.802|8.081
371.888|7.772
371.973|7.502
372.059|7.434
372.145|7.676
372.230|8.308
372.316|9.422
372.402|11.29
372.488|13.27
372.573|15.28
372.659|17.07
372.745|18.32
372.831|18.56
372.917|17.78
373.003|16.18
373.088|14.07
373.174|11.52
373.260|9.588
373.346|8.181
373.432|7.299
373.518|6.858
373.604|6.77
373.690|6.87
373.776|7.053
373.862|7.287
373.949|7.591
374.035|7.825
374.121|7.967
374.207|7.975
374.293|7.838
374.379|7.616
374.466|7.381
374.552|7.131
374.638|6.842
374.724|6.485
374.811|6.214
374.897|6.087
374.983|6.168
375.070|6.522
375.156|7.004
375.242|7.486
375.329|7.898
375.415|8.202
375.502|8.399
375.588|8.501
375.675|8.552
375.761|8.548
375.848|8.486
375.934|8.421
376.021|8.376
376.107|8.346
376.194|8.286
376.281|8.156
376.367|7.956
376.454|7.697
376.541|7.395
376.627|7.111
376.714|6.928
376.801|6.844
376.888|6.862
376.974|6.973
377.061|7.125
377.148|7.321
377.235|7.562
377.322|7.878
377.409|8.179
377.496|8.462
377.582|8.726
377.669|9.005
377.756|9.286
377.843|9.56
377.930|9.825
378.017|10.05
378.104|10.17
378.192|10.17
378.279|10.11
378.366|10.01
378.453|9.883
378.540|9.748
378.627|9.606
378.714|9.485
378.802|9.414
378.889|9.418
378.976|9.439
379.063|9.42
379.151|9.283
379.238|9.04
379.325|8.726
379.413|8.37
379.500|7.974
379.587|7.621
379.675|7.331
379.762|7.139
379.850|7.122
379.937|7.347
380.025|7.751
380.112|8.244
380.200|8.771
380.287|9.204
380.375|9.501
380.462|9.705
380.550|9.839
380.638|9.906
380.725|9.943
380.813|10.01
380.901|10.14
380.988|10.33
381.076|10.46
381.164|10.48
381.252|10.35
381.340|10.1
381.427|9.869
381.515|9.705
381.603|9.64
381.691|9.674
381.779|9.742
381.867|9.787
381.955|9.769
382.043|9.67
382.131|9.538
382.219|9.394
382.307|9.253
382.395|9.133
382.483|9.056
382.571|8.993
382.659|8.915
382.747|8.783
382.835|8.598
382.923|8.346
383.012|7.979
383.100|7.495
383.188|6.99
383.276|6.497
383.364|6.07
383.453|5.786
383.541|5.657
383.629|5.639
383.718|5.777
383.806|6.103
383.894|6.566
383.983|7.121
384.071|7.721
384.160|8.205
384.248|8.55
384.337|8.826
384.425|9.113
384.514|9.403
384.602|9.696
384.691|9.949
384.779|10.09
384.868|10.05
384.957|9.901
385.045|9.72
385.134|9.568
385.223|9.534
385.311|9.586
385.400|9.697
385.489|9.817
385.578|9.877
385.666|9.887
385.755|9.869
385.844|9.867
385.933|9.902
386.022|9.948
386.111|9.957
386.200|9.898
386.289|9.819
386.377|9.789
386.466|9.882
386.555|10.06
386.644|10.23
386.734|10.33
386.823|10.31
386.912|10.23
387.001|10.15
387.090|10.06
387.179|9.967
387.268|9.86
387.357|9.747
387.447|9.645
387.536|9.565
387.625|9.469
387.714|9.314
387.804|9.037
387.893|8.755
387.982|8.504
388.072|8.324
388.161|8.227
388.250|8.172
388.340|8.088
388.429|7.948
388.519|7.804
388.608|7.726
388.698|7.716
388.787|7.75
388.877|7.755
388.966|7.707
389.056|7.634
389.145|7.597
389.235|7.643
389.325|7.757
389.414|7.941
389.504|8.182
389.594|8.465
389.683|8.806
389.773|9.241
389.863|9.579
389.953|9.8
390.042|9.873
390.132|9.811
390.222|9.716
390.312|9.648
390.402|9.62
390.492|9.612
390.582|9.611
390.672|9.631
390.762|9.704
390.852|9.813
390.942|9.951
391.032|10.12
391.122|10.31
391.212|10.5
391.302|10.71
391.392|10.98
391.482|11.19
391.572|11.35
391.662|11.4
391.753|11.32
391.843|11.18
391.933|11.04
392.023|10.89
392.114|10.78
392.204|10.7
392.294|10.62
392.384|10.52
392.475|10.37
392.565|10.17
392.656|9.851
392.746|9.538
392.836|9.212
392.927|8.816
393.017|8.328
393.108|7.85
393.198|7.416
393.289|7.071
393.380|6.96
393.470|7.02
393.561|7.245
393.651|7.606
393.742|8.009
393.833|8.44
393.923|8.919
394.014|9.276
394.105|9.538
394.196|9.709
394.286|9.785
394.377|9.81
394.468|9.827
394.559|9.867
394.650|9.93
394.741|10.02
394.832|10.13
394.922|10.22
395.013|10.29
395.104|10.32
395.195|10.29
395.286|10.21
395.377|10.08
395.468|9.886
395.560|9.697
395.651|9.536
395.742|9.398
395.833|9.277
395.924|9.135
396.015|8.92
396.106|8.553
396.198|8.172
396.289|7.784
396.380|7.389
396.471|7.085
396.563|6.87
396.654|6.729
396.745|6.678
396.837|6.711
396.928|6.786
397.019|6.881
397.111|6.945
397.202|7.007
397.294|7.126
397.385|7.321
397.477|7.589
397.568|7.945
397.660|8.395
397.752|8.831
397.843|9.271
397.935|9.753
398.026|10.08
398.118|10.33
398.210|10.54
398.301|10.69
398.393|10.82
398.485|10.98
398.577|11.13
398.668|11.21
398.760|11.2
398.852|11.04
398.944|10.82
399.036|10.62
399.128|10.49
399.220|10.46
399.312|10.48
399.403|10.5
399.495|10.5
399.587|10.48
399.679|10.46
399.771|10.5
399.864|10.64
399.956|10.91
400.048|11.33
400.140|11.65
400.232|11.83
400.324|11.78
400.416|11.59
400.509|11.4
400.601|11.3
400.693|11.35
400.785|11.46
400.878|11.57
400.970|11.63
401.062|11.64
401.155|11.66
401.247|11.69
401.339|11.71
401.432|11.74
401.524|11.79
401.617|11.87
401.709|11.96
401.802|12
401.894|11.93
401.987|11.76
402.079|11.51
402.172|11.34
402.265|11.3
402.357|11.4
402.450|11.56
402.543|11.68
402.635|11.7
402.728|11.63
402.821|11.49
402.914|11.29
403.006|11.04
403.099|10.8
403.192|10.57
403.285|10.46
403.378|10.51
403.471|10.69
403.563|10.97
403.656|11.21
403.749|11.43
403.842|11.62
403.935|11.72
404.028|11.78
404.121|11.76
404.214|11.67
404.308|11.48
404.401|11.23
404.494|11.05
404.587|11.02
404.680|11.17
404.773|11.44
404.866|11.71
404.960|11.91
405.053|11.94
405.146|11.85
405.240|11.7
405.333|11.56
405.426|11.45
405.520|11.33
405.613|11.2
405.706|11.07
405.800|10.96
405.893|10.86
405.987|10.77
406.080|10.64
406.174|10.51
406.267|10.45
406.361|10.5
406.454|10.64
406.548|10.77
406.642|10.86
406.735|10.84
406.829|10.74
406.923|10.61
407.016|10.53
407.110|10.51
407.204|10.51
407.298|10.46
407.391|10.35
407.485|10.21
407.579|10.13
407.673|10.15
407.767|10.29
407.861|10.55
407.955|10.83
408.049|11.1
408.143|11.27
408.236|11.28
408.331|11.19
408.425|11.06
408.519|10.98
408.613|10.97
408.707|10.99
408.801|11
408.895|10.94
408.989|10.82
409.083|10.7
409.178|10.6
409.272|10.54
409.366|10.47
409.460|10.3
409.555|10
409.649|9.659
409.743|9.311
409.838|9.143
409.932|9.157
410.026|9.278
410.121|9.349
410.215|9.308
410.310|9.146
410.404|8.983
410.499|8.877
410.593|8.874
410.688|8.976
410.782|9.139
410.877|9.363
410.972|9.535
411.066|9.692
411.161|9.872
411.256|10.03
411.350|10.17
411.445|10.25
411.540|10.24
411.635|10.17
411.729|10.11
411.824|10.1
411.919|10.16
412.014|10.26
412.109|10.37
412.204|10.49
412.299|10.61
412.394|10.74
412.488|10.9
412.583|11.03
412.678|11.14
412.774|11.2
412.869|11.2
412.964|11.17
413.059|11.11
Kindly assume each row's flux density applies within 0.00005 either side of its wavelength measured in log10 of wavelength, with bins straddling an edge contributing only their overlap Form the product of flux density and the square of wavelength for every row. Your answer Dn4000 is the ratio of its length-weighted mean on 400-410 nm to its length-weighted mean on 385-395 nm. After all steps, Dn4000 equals 1.3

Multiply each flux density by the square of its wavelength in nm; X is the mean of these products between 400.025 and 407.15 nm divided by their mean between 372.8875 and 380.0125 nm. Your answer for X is 1.55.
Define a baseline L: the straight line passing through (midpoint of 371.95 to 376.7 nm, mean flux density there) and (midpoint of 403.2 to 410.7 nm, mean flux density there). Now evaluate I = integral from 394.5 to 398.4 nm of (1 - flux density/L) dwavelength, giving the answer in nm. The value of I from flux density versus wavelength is 0.518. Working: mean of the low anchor 9.04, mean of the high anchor 10.7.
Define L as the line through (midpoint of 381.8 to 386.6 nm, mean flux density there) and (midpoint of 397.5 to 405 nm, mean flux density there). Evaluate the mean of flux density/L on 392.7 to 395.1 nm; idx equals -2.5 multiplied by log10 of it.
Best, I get 0.14 mag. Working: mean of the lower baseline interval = 8.81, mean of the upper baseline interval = 11.1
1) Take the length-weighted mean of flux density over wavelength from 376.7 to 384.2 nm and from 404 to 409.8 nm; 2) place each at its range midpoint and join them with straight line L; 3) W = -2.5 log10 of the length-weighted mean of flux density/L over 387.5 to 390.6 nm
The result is 0.090 mag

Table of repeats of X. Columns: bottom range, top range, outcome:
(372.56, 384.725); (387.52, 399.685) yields 1.14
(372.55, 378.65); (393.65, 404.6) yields 1.30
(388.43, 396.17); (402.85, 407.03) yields 1.27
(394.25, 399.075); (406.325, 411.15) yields 1.18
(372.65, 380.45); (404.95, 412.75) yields 1.41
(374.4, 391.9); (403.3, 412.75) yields 1.35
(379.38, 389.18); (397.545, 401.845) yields 1.32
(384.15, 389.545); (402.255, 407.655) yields 1.32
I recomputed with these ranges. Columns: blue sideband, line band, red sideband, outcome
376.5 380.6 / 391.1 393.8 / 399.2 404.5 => 0.159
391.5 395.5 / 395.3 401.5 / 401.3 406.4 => 0.383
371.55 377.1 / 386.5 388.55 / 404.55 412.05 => 0.032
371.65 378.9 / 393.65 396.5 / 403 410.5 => 0.211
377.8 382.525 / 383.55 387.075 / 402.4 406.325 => 0.197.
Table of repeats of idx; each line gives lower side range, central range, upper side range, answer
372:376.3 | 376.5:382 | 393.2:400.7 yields 0.03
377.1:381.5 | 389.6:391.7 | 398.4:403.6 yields 0.02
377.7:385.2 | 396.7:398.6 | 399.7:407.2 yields 0.23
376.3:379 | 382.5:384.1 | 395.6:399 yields 0.20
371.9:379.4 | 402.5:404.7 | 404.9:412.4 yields -0.11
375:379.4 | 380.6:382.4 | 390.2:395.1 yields -0.12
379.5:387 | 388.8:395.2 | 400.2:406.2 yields 0.07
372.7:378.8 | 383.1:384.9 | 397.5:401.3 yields 0.22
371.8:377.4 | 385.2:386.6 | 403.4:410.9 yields -0.05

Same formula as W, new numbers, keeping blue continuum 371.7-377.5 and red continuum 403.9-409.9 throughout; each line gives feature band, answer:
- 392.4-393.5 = 0.16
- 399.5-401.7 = -0.09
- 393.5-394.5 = 0.13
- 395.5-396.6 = 0.19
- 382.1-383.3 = 0.09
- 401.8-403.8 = -0.07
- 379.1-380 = 0.14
